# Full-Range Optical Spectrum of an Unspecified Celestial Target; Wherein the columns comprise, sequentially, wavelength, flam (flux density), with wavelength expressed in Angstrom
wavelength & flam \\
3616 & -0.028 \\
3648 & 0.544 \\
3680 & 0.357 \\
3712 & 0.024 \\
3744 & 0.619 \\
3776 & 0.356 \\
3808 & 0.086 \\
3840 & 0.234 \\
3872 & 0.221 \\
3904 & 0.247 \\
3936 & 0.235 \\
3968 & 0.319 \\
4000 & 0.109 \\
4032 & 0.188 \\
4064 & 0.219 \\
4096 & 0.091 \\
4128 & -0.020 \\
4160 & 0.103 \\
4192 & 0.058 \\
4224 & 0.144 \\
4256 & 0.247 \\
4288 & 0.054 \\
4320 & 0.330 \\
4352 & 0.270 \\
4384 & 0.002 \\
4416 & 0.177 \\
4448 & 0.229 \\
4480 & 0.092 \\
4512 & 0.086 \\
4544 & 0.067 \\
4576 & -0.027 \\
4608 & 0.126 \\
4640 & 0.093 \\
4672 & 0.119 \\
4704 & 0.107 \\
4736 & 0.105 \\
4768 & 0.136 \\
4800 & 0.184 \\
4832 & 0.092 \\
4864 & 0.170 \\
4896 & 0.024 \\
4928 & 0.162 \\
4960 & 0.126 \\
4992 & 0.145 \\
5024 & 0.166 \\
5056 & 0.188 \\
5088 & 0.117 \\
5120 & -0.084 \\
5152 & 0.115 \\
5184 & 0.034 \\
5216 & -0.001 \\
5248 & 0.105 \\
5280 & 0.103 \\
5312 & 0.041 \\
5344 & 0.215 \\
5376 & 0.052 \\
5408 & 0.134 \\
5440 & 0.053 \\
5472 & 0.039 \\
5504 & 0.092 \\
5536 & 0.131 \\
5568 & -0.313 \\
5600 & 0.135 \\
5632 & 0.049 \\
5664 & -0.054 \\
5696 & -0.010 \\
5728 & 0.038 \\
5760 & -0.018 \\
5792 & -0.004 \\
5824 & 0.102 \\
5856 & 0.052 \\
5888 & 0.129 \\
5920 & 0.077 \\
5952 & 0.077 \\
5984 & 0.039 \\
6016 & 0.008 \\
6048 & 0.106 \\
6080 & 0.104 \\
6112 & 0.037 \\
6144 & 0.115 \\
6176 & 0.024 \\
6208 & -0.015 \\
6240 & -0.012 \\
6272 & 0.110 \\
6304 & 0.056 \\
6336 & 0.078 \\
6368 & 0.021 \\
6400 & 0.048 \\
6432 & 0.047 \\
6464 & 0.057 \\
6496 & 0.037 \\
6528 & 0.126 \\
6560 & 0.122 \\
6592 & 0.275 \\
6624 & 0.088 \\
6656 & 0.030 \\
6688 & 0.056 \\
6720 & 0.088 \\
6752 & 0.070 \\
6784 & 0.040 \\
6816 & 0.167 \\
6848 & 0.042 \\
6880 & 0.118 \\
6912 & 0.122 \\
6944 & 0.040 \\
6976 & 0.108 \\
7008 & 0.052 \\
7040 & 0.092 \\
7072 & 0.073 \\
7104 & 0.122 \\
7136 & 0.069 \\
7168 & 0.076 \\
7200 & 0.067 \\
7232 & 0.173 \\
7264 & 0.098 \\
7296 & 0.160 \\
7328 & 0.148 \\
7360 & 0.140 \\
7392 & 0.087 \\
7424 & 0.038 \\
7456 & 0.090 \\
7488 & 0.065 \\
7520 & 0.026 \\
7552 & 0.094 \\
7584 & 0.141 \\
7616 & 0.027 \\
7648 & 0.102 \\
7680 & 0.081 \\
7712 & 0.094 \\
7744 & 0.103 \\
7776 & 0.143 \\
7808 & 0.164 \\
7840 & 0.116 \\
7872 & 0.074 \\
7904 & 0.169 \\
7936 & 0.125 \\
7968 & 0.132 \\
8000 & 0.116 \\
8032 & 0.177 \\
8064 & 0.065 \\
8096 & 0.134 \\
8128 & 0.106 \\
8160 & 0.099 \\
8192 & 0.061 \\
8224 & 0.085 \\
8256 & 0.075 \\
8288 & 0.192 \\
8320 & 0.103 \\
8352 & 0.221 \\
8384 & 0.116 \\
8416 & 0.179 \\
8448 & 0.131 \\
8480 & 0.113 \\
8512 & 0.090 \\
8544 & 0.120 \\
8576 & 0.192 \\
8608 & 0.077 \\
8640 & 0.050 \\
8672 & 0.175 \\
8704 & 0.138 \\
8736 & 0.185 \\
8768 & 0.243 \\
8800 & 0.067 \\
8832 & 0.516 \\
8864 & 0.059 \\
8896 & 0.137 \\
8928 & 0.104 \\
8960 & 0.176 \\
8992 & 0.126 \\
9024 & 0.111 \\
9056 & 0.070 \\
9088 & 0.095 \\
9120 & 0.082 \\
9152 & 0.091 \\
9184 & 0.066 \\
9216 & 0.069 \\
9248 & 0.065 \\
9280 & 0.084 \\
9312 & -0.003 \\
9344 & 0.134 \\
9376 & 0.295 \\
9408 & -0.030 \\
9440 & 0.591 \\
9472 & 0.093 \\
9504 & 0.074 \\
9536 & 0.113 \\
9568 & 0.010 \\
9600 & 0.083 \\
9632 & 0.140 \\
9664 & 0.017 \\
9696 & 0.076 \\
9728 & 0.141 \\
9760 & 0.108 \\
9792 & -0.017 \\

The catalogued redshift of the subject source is 0.764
